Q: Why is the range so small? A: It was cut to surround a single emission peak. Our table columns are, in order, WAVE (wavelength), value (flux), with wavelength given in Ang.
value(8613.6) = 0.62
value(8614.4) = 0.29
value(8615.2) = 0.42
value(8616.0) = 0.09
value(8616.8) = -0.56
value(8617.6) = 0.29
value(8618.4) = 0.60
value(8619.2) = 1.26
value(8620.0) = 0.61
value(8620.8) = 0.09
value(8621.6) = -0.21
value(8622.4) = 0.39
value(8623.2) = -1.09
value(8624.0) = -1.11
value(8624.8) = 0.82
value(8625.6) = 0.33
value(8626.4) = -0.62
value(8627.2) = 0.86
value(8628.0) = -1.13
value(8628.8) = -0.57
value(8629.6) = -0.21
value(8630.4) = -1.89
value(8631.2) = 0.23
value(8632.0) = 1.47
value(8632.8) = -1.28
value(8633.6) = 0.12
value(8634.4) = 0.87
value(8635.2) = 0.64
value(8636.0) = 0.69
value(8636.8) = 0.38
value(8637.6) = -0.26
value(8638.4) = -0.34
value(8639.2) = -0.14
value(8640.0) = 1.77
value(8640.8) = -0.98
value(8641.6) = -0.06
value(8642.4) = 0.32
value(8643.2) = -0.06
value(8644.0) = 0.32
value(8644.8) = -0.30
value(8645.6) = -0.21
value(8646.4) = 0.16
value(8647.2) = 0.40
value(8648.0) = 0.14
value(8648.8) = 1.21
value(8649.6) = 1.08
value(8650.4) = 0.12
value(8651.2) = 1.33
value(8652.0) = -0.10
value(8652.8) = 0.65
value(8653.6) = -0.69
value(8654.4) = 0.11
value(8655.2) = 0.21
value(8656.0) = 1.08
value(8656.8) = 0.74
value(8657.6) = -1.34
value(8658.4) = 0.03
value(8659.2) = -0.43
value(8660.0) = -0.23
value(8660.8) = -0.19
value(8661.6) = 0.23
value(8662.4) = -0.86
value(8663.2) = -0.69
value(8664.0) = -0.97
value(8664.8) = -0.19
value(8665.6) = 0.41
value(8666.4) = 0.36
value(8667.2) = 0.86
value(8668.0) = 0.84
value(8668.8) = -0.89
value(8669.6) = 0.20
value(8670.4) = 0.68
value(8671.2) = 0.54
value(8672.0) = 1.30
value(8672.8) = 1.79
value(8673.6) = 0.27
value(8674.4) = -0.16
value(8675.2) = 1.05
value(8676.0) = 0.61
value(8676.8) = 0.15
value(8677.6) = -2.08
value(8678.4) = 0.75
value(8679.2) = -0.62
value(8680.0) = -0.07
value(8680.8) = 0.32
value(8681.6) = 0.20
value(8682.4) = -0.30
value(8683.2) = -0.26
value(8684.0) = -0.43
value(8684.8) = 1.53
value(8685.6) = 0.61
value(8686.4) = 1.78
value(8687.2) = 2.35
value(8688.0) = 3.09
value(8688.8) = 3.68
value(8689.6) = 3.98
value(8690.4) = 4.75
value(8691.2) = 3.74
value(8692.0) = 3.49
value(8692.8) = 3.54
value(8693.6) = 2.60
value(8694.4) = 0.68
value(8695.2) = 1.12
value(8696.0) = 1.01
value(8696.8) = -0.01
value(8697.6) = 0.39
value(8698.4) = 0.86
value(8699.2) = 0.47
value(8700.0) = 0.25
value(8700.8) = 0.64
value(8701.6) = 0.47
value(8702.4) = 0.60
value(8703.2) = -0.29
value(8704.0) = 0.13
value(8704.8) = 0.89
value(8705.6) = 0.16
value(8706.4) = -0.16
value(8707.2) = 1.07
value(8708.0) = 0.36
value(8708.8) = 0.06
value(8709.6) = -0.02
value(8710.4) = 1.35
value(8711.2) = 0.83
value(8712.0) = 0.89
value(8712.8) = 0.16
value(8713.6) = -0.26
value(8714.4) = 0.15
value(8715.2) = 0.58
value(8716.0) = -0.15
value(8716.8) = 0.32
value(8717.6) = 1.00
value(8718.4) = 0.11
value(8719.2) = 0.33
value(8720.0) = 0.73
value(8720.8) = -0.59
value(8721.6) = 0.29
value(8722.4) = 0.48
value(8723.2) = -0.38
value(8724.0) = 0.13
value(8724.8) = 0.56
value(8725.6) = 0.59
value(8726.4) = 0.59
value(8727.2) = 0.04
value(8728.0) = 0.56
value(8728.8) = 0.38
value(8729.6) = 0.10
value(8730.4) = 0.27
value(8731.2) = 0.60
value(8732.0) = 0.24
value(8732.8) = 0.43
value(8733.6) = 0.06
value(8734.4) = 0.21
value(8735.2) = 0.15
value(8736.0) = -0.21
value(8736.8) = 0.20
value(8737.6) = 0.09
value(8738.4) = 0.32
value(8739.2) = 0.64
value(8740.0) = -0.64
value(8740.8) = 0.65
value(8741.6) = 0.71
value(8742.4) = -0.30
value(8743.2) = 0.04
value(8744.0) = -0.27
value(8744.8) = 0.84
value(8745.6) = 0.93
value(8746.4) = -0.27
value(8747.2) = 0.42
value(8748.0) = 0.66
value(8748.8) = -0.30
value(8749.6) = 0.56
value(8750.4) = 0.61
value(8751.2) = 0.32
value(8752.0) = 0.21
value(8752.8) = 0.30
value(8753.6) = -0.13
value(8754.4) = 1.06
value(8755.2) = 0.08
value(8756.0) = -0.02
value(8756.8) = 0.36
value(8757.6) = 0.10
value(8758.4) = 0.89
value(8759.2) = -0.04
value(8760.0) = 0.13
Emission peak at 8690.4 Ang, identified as H-beta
